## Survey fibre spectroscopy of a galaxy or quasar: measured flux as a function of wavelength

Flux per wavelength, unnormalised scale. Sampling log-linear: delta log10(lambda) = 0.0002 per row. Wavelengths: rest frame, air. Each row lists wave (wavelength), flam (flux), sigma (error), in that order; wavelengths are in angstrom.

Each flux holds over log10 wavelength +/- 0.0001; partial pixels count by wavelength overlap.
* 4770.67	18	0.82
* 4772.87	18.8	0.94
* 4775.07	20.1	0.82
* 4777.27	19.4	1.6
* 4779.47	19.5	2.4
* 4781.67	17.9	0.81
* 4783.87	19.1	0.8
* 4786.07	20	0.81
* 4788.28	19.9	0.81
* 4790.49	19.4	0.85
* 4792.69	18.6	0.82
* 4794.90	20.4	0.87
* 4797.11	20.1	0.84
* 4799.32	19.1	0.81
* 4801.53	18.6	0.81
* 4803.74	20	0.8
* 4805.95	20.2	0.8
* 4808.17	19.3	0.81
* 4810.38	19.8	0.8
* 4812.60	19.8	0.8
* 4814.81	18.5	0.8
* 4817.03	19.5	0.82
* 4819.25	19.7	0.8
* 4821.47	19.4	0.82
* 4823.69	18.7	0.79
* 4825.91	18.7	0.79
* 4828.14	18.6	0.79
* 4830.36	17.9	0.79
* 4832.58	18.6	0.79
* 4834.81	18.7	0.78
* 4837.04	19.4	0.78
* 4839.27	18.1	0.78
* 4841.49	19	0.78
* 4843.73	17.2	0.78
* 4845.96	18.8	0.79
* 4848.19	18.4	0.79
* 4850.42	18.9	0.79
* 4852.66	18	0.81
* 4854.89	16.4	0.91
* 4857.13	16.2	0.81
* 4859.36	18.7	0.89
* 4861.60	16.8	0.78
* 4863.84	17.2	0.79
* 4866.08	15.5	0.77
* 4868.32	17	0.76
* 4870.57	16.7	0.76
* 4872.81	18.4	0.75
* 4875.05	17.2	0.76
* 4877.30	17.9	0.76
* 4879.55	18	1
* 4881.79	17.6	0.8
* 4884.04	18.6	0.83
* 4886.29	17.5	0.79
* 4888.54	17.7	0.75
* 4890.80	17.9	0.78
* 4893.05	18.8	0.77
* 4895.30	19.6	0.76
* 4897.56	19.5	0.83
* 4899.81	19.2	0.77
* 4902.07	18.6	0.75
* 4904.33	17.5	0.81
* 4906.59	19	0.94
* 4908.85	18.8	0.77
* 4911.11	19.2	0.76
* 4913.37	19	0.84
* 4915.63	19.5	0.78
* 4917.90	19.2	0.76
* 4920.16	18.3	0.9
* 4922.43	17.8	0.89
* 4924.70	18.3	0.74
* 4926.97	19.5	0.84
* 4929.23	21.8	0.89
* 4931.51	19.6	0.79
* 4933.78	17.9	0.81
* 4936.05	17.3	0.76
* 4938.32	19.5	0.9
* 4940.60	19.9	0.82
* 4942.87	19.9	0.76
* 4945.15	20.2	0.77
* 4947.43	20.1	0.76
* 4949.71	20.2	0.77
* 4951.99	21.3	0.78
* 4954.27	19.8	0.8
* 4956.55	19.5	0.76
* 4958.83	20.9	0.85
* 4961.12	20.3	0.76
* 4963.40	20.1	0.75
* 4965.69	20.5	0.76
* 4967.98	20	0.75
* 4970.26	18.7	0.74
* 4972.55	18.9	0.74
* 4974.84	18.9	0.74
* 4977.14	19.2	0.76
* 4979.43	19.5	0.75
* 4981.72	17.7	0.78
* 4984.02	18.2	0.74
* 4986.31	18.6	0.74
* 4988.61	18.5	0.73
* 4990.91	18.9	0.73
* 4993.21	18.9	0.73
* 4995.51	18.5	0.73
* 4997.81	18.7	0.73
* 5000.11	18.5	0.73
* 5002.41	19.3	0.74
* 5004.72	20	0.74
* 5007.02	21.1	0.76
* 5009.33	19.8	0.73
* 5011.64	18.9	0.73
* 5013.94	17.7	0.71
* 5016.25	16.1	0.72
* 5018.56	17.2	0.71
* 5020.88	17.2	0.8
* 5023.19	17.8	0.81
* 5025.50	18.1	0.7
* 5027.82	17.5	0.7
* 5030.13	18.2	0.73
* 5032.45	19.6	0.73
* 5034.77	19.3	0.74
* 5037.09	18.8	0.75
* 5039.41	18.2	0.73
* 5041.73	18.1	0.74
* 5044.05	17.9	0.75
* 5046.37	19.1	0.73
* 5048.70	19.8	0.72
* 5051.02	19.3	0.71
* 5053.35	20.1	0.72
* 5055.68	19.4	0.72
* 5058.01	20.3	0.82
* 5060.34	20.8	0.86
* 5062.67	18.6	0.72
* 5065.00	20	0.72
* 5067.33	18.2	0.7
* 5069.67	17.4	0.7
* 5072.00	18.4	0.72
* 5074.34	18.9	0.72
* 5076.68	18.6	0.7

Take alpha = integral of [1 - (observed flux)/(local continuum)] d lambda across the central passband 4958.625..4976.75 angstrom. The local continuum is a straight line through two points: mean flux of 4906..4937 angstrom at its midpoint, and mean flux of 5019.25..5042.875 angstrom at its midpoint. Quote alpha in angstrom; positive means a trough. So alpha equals -1.01 angstrom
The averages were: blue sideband 19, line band 19.7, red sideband 18.3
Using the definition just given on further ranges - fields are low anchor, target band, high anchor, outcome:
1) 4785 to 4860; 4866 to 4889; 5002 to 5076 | 1.6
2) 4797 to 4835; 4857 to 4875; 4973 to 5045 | 1.8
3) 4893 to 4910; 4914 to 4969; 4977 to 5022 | -2.5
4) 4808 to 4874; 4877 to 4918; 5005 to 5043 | -0.7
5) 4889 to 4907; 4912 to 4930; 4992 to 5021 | -0.4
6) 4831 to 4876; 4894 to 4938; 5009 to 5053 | -2.4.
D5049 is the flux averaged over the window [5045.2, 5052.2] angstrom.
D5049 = 19.4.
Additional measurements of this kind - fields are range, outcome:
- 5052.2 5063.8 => 19.8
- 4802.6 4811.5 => 19.8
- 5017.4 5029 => 17.6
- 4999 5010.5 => 19.7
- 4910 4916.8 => 19.2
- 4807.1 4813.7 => 19.6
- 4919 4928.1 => 18.5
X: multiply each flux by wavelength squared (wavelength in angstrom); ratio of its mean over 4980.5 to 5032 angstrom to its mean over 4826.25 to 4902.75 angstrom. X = 1.08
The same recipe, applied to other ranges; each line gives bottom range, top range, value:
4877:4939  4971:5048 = 1.04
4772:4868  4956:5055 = 1.09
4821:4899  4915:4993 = 1.12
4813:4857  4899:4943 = 1.06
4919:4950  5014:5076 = 1.01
